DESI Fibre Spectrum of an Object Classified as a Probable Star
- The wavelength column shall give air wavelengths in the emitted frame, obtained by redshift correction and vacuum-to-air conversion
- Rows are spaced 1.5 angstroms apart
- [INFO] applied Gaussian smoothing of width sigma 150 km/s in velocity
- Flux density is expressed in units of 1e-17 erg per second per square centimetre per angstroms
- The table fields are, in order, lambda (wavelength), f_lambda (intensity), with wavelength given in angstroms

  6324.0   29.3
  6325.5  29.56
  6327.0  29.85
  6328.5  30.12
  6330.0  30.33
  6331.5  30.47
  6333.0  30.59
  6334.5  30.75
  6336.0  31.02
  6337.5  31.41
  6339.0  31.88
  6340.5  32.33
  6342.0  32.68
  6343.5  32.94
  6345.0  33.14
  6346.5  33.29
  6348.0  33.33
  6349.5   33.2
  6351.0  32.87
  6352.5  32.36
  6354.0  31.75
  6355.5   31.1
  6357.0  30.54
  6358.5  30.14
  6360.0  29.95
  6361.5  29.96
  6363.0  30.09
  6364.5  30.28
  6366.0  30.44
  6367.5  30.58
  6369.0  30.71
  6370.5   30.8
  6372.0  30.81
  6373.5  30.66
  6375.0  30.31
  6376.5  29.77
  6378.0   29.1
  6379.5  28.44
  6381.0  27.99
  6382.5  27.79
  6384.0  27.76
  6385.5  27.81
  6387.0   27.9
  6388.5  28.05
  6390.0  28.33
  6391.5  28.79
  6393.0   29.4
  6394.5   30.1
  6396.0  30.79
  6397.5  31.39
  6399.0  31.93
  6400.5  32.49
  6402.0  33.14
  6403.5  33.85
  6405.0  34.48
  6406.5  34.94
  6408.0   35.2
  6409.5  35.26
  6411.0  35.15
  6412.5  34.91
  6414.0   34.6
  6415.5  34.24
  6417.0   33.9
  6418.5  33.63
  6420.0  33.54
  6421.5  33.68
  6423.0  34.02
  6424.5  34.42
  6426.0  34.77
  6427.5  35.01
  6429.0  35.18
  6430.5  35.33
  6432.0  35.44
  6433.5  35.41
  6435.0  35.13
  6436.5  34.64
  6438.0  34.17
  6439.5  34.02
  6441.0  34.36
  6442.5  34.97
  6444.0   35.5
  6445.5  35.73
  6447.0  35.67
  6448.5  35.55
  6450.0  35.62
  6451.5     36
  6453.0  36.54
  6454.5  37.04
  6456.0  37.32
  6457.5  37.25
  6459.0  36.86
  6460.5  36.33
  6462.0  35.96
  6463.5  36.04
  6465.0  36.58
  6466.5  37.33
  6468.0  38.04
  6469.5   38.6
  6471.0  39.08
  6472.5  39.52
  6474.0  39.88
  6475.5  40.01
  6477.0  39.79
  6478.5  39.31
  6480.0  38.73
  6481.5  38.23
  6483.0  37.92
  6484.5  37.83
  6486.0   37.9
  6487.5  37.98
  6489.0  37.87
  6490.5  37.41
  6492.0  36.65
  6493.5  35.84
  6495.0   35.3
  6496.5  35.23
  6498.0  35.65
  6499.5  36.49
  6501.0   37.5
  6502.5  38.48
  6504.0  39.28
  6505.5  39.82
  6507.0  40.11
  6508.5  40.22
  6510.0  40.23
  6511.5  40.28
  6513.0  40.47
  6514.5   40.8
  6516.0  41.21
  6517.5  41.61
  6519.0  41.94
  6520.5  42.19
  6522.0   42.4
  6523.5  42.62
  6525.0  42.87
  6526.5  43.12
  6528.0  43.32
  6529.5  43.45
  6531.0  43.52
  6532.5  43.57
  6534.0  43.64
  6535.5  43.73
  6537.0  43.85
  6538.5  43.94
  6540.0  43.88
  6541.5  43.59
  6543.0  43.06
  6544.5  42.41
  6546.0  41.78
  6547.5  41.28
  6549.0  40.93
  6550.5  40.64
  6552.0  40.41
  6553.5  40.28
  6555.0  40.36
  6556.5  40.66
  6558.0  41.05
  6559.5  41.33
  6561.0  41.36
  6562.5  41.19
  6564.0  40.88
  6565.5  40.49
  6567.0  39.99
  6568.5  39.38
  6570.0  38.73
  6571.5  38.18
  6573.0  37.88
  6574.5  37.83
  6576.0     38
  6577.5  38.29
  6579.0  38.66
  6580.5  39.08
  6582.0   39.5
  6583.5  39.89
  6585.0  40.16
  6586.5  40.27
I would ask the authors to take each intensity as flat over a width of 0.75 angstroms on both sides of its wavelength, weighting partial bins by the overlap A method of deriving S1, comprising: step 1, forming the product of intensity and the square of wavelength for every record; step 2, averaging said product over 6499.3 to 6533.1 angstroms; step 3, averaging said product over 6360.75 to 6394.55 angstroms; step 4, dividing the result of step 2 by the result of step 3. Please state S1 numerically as 1.46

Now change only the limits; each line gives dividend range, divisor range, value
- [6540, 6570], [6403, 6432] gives 1.24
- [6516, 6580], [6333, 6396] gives 1.44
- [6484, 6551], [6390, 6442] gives 1.24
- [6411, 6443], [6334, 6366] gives 1.12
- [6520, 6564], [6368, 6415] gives 1.42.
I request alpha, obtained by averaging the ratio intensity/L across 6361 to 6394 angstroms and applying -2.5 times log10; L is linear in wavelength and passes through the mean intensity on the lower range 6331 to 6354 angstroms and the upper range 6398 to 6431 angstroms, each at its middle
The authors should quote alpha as 0.13 mag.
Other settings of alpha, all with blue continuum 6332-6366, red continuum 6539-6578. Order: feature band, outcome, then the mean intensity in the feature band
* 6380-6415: 0.077 mag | 31.4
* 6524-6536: -0.106 mag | 43.4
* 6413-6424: 0.019 mag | 34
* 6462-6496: -0.022 mag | 37.9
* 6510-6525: -0.073 mag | 41.5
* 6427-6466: 0.002 mag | 35.7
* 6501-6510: -0.033 mag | 39.5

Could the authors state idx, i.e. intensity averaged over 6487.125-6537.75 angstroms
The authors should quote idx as 40.3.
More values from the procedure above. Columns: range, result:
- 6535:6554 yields 42.3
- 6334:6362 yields 31.8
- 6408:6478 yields 35.9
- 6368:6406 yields 30.1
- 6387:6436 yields 33.3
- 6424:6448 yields 35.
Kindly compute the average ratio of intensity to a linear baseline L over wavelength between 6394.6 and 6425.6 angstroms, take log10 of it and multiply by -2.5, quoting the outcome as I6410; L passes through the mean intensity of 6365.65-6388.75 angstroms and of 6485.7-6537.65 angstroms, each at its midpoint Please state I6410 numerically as -0.06 mag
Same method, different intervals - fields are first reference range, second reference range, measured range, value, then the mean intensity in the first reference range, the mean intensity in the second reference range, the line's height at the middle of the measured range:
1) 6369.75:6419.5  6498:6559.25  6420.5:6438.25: -0.026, 31.3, 41.5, 34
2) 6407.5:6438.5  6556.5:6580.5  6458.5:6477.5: -0.053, 34.6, 39.6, 36.2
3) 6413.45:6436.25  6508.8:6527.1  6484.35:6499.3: 0.082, 34.6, 41.6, 39.6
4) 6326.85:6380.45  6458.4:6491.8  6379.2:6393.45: 0.169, 31.1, 38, 32.9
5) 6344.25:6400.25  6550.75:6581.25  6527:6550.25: -0.124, 30.3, 39.7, 38.4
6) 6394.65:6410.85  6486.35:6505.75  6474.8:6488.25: -0.060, 33.3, 37.1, 36.5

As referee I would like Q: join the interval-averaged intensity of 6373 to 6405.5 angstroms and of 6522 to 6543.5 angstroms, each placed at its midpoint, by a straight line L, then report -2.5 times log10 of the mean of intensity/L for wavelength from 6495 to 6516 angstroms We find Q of 0.06 mag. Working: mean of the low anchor 30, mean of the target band 38.8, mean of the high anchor 43.4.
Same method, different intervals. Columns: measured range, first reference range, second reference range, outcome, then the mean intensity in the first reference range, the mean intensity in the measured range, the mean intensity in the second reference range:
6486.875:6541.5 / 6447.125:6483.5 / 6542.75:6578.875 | -0.04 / 37.6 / 40.5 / 40.2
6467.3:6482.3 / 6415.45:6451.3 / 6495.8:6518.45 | -0.05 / 34.8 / 39.1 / 39.2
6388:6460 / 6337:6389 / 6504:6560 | 0.02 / 30.6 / 34.1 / 41.9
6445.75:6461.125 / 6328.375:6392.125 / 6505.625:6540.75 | 0.02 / 30.5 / 36.4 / 42.3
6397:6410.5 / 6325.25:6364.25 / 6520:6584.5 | 0.02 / 31.4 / 33.7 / 41.2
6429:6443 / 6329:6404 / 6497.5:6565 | 0.01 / 30.7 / 34.8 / 41.4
